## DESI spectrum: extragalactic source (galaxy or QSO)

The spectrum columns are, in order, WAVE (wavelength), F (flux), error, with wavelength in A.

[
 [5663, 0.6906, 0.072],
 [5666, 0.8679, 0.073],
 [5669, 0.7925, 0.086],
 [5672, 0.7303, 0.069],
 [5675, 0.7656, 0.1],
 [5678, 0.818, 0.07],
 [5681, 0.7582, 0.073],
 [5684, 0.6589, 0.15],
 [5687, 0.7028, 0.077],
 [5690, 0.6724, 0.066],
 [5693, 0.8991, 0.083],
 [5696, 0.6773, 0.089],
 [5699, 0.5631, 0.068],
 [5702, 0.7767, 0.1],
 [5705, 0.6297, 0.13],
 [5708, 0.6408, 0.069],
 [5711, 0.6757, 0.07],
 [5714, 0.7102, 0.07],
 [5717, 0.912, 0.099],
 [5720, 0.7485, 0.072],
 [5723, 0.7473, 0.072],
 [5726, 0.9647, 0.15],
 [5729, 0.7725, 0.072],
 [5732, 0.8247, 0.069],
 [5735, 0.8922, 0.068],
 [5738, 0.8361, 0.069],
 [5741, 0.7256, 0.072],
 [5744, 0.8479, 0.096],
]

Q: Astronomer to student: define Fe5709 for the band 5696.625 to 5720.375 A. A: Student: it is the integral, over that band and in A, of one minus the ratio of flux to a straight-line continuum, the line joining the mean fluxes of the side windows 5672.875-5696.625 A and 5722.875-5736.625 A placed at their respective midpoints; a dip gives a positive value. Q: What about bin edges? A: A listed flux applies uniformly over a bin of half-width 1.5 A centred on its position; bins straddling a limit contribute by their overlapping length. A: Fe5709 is 2.9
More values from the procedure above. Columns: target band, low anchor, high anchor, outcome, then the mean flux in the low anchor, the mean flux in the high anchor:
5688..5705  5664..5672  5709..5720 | 1.4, 0.803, 0.758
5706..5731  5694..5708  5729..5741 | -0.6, 0.668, 0.826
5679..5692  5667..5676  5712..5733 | 1.1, 0.768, 0.808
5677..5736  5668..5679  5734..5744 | 3.4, 0.774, 0.819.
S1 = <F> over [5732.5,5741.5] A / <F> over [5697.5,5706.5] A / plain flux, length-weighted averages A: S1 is 1.3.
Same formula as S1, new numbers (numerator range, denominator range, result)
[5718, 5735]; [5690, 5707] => 1.17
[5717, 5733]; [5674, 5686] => 1.10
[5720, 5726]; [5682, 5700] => 1.14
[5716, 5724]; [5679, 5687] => 1.12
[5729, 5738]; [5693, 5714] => 1.23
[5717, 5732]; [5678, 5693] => 1.12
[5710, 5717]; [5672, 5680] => 0.95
